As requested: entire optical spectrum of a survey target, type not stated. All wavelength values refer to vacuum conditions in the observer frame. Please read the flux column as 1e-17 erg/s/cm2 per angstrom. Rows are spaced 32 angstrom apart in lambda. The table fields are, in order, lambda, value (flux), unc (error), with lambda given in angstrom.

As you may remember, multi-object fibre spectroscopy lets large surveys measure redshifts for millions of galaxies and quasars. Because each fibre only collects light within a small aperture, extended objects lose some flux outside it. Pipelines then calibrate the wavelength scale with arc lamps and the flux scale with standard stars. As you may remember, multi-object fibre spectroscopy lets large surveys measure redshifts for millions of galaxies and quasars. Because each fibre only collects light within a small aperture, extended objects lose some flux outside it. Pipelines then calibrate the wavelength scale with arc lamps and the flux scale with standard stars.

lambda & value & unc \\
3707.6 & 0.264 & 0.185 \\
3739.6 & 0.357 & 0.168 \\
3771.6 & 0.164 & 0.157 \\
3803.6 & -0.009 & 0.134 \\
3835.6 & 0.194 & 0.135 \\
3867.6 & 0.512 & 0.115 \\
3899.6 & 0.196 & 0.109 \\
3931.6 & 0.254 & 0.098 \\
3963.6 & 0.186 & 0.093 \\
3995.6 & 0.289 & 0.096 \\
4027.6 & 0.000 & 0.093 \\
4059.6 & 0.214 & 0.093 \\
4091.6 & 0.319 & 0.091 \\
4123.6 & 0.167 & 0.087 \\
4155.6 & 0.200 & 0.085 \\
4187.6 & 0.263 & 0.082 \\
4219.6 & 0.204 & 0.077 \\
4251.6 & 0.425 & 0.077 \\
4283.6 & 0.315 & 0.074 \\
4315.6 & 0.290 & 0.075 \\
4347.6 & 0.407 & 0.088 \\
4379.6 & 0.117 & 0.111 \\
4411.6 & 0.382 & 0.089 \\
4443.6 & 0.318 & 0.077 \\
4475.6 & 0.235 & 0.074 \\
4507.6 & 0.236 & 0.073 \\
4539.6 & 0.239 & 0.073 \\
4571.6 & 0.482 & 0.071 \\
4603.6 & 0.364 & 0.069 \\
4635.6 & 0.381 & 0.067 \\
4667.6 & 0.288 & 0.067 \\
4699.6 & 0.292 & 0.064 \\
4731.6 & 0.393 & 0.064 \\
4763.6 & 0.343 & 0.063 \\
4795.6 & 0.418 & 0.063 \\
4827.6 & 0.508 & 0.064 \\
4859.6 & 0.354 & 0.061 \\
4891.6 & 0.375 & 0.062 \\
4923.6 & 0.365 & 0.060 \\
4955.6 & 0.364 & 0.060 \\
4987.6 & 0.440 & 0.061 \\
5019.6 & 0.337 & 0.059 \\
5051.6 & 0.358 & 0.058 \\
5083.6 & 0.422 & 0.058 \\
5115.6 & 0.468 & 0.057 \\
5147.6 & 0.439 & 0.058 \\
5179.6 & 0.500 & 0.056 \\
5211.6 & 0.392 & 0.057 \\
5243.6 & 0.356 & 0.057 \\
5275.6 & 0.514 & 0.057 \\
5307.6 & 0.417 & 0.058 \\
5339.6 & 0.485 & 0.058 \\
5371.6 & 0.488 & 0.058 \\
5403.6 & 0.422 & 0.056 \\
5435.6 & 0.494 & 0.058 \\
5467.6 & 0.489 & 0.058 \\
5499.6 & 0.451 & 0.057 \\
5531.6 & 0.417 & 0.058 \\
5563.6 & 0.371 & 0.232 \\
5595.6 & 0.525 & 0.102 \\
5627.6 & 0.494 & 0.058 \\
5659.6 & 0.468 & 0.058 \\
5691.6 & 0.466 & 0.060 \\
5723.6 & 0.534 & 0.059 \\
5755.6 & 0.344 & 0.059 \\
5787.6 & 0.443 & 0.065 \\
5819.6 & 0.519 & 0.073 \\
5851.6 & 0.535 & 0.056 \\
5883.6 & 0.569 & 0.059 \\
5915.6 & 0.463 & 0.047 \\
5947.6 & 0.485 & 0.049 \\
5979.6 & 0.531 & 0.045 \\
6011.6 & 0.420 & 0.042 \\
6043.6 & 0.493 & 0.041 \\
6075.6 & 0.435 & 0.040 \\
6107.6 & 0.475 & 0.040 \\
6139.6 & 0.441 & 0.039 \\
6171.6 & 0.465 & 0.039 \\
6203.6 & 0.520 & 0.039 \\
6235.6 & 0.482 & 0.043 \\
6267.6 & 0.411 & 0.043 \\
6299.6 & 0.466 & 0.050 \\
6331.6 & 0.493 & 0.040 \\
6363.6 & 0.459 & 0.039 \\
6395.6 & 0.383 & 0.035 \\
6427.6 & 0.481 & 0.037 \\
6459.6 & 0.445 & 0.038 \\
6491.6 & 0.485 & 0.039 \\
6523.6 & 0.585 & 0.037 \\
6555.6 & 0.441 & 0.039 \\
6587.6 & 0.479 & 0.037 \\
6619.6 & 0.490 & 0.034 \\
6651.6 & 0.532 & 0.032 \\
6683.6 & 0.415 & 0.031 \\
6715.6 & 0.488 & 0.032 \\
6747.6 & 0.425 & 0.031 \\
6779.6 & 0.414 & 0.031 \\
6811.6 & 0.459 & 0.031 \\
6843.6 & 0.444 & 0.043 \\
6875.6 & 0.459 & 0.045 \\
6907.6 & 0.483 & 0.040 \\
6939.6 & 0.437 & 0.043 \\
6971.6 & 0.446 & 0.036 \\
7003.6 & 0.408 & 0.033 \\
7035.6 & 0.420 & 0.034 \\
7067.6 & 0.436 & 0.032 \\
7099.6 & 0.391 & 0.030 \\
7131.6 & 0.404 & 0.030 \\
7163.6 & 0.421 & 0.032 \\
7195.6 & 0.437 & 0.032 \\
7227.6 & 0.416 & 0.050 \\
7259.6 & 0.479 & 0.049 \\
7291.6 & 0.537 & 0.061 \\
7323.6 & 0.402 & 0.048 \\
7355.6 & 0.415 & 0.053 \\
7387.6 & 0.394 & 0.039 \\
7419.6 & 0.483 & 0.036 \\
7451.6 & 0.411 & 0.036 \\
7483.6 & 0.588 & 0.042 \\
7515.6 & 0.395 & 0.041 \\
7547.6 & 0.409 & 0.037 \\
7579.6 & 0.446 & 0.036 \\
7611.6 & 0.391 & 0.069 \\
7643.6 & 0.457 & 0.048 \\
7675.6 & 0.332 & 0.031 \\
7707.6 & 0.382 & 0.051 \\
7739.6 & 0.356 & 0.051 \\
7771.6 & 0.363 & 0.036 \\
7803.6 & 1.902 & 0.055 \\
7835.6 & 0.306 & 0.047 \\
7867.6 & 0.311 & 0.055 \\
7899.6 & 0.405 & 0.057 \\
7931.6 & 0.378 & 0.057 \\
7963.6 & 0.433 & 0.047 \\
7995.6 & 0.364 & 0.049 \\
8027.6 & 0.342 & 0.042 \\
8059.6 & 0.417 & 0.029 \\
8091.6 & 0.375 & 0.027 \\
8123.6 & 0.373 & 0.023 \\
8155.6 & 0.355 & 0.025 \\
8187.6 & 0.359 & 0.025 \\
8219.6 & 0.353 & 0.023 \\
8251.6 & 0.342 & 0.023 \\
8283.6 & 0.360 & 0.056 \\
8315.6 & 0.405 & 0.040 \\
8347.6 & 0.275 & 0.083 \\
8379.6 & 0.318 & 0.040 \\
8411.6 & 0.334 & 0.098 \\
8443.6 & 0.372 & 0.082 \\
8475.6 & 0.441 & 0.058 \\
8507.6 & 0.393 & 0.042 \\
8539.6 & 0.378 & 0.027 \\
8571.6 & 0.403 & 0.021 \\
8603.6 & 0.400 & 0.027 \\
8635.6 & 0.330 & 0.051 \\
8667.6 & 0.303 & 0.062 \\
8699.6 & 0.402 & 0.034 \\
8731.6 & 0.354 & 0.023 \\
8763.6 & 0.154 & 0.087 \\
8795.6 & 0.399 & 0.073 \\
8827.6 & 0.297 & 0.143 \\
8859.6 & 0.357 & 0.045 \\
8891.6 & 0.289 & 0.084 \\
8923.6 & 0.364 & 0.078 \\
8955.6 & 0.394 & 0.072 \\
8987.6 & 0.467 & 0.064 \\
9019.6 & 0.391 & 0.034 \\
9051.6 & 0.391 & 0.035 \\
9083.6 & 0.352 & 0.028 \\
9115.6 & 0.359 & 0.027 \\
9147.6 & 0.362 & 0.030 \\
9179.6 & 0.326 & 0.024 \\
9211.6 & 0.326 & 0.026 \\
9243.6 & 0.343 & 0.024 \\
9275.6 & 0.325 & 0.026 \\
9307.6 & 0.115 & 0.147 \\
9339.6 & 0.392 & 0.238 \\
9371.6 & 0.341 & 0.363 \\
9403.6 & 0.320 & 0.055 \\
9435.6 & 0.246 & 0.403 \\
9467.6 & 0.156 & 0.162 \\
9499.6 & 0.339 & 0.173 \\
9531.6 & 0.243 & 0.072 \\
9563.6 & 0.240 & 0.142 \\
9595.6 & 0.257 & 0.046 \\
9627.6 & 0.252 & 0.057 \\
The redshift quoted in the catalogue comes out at 0.139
